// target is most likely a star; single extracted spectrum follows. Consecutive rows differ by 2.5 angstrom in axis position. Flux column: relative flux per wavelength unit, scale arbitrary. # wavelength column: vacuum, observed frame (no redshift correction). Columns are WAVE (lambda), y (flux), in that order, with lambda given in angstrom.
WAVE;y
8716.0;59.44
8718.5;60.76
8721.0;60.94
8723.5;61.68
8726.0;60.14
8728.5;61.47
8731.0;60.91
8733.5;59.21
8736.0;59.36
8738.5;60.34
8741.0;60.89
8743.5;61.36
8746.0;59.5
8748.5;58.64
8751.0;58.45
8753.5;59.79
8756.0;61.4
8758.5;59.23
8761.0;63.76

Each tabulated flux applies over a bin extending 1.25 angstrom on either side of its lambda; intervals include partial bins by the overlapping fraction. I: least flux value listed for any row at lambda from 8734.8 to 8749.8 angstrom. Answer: 58.64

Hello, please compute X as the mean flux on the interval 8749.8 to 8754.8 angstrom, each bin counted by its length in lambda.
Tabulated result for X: 59.1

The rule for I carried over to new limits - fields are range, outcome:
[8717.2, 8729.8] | 60.14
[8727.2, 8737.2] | 59.21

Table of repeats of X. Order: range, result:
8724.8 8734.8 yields 60.4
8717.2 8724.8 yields 61.1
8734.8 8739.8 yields 59.9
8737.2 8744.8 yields 60.8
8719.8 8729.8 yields 61.1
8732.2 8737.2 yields 59.3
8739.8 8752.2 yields 59.8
